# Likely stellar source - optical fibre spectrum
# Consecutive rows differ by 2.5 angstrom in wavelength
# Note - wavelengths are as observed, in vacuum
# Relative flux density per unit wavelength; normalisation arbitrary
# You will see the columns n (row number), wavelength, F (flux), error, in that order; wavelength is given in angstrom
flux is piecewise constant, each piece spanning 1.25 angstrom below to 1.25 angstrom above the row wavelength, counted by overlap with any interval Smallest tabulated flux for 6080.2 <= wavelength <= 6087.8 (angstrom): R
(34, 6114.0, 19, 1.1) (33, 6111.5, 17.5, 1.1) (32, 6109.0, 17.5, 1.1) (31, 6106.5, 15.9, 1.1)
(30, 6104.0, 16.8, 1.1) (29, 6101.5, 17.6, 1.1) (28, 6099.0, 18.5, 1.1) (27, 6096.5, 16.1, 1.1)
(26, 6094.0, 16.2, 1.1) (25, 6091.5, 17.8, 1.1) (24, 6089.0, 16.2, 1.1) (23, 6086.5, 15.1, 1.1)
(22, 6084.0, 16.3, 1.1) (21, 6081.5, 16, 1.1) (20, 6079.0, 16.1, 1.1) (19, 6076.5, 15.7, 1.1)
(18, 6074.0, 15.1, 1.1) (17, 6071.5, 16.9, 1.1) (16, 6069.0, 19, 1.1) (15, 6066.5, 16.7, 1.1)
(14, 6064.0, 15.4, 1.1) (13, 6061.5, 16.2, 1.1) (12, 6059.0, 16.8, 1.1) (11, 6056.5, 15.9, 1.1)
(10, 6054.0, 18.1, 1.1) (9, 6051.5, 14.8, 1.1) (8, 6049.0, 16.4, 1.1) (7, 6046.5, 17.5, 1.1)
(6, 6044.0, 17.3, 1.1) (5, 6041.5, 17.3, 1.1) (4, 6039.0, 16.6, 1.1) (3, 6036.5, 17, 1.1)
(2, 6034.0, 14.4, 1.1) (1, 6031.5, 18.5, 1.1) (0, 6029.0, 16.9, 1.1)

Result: 15.1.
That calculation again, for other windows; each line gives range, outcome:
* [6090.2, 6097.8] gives 16.1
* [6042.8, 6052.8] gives 14.8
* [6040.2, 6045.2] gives 17.3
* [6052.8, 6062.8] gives 15.9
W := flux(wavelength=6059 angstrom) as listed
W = 16.8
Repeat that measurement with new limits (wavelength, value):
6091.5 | 17.8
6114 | 19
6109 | 17.5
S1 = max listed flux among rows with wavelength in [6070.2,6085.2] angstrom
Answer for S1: 16.9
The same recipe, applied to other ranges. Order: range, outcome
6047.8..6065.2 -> 18.1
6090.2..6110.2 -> 18.5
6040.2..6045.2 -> 17.3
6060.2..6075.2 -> 19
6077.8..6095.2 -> 17.8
